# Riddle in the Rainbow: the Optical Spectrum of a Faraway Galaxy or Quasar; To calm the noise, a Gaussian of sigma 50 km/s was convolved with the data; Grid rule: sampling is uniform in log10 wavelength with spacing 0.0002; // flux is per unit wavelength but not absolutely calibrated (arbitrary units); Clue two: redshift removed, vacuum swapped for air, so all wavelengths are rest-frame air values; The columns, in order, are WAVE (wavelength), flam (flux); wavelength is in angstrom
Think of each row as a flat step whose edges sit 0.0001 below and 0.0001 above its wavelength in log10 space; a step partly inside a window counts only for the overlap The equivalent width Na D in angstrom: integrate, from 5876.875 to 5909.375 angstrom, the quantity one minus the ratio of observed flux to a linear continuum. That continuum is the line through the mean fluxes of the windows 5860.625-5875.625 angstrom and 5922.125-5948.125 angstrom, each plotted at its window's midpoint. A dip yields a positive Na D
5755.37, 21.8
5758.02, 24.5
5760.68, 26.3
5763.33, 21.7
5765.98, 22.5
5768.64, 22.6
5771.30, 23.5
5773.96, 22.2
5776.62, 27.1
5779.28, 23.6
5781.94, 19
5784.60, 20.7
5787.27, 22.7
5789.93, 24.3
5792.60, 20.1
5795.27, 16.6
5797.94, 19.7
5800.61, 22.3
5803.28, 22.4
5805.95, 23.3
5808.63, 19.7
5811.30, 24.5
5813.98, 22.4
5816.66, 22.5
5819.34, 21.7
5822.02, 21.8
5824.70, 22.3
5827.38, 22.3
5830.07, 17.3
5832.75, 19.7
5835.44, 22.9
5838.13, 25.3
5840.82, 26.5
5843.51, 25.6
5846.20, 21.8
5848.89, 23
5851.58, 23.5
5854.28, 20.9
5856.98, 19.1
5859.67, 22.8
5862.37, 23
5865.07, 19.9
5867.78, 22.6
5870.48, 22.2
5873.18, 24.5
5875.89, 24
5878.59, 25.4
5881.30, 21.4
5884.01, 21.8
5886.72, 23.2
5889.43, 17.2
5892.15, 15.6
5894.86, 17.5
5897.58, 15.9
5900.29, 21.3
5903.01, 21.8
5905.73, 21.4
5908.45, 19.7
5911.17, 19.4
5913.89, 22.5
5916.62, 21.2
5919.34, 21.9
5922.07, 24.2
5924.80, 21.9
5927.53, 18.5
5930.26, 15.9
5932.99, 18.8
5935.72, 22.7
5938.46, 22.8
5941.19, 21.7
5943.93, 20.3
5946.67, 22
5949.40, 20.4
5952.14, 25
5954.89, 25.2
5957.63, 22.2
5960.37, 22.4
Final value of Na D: 2.4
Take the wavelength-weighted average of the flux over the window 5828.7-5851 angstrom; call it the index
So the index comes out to 22.8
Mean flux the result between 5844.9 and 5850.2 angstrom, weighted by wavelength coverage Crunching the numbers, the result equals 22.4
